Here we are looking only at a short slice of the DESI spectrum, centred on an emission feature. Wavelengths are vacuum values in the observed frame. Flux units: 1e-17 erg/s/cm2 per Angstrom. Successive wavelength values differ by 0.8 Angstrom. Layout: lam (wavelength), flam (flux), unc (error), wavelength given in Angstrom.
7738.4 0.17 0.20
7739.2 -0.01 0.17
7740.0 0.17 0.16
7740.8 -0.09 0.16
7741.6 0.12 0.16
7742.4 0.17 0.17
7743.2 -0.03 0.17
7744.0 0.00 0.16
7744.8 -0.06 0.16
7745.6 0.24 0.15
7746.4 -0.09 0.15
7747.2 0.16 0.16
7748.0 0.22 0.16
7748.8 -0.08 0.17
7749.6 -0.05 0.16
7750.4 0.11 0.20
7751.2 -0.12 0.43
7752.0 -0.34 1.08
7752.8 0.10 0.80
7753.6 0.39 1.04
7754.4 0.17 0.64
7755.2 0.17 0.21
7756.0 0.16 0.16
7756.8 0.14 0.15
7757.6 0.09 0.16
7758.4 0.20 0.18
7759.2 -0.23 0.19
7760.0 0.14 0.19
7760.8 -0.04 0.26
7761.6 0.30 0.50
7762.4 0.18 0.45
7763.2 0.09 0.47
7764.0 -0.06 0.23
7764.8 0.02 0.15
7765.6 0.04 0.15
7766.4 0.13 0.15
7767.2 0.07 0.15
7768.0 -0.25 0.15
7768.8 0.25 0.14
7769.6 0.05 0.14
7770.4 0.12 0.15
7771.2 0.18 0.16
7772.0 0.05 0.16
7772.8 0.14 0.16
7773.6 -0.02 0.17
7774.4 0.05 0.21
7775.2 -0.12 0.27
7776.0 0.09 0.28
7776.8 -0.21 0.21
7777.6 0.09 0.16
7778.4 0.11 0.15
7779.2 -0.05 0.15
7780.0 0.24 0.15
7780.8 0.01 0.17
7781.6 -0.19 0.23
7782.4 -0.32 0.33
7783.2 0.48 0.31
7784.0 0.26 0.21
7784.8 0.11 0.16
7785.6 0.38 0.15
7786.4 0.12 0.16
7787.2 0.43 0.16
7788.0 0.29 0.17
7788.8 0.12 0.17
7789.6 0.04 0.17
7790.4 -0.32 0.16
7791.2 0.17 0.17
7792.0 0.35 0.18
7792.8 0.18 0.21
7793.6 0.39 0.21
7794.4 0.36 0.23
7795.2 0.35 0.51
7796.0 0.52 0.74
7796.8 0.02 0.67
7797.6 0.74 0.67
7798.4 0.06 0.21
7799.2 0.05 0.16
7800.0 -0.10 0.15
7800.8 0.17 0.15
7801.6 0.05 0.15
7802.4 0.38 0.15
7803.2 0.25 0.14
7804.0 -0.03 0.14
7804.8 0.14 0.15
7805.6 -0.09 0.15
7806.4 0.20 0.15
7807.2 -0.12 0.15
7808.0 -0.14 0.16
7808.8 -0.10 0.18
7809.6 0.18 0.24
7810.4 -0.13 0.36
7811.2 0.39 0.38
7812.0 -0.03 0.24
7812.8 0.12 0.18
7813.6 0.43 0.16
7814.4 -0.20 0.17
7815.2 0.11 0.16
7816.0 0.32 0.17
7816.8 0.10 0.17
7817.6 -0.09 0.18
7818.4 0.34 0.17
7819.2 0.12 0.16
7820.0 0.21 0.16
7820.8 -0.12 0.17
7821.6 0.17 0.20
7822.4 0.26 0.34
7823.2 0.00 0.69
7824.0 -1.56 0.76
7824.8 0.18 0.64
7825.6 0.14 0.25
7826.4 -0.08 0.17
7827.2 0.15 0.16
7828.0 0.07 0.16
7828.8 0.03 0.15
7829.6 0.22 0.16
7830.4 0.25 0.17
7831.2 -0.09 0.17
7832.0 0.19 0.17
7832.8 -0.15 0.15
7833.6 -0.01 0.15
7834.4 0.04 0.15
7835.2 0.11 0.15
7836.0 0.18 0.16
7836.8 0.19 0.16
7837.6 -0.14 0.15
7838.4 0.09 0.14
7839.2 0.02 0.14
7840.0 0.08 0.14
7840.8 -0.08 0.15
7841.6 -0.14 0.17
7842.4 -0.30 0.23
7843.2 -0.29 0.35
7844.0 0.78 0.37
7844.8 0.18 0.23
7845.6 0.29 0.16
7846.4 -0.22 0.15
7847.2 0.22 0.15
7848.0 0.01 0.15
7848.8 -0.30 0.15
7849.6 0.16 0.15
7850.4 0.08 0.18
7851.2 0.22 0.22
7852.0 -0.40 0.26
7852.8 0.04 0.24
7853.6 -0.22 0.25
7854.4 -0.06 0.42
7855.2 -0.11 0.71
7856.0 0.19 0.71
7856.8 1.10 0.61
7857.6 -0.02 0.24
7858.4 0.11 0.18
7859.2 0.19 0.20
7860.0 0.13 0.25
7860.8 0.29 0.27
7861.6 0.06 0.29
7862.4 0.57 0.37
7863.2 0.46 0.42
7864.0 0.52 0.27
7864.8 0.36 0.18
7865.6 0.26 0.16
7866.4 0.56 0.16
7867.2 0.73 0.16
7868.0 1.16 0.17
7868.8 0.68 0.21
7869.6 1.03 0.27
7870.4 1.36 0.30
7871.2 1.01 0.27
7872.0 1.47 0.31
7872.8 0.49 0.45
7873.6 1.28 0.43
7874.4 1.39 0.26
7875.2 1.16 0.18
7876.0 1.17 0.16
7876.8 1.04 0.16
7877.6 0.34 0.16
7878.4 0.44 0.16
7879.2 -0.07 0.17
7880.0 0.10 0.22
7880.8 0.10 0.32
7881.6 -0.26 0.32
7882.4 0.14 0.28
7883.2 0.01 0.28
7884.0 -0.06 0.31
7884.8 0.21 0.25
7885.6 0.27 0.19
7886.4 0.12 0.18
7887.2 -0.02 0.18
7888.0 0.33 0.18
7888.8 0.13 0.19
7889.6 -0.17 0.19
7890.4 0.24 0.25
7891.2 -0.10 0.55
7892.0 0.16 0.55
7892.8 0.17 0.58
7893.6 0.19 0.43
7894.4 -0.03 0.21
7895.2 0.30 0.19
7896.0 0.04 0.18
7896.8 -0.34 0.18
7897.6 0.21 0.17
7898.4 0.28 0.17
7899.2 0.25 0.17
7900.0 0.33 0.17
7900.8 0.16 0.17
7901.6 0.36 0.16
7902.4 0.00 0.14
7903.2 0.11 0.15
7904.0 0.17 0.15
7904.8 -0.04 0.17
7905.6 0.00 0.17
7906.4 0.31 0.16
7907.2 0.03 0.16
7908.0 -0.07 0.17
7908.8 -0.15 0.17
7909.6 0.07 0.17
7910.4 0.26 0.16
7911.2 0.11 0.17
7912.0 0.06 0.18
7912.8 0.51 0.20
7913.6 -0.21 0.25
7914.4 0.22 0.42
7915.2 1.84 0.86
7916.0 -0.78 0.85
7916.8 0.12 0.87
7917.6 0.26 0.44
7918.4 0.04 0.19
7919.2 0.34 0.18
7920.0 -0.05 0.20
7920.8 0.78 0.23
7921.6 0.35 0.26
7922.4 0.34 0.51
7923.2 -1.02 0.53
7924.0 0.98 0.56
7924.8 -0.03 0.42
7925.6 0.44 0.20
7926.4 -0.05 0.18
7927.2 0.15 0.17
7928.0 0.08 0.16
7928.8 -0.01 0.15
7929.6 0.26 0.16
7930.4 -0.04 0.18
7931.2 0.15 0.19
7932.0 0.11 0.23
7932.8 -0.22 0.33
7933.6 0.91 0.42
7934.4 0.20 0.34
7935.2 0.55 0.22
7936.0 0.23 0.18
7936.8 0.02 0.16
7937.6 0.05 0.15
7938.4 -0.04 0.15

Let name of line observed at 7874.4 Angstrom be [O II]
